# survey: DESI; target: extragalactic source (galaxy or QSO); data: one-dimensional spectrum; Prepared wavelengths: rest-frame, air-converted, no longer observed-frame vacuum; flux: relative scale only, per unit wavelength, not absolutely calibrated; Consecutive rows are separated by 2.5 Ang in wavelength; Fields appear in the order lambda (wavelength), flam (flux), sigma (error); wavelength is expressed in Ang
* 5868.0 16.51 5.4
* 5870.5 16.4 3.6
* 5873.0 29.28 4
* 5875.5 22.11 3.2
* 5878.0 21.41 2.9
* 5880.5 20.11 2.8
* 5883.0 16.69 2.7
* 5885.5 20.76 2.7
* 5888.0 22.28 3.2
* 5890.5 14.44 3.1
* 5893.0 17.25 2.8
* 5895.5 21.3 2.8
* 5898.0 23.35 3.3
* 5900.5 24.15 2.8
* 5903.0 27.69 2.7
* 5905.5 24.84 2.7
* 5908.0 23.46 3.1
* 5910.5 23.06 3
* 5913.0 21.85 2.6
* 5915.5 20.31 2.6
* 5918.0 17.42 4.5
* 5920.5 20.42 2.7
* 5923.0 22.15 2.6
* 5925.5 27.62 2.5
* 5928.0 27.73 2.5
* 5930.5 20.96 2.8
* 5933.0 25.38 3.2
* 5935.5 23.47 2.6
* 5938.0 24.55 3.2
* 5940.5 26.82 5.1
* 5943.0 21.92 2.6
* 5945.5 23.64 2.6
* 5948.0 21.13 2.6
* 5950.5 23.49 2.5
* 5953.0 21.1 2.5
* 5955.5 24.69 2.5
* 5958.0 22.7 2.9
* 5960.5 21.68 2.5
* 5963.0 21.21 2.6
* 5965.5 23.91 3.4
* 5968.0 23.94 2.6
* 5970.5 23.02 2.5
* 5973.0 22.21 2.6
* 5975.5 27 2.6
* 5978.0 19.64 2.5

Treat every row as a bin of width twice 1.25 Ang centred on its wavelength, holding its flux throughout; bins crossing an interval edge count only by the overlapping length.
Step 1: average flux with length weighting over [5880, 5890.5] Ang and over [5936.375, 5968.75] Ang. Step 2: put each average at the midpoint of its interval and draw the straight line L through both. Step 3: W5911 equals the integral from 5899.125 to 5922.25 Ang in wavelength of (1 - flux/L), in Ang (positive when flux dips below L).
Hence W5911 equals -2.1 Ang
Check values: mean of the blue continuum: 19.3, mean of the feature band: 22.6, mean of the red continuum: 23.1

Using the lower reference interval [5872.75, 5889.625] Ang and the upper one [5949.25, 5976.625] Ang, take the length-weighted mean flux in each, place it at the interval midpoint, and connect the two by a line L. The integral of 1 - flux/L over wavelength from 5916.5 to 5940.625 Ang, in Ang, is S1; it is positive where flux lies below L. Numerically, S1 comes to -1.2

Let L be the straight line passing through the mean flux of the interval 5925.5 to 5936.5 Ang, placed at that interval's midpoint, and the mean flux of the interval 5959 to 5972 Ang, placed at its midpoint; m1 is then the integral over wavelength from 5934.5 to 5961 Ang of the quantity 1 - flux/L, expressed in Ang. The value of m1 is 0.6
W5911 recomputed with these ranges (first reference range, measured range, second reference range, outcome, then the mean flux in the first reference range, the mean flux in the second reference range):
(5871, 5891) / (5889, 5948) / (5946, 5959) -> -2.3 Ang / 21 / 22.7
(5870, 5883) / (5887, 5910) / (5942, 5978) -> -0.1 Ang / 21.7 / 22.9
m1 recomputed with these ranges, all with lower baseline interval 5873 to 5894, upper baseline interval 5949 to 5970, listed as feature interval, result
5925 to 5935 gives -1.56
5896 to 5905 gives -1.79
